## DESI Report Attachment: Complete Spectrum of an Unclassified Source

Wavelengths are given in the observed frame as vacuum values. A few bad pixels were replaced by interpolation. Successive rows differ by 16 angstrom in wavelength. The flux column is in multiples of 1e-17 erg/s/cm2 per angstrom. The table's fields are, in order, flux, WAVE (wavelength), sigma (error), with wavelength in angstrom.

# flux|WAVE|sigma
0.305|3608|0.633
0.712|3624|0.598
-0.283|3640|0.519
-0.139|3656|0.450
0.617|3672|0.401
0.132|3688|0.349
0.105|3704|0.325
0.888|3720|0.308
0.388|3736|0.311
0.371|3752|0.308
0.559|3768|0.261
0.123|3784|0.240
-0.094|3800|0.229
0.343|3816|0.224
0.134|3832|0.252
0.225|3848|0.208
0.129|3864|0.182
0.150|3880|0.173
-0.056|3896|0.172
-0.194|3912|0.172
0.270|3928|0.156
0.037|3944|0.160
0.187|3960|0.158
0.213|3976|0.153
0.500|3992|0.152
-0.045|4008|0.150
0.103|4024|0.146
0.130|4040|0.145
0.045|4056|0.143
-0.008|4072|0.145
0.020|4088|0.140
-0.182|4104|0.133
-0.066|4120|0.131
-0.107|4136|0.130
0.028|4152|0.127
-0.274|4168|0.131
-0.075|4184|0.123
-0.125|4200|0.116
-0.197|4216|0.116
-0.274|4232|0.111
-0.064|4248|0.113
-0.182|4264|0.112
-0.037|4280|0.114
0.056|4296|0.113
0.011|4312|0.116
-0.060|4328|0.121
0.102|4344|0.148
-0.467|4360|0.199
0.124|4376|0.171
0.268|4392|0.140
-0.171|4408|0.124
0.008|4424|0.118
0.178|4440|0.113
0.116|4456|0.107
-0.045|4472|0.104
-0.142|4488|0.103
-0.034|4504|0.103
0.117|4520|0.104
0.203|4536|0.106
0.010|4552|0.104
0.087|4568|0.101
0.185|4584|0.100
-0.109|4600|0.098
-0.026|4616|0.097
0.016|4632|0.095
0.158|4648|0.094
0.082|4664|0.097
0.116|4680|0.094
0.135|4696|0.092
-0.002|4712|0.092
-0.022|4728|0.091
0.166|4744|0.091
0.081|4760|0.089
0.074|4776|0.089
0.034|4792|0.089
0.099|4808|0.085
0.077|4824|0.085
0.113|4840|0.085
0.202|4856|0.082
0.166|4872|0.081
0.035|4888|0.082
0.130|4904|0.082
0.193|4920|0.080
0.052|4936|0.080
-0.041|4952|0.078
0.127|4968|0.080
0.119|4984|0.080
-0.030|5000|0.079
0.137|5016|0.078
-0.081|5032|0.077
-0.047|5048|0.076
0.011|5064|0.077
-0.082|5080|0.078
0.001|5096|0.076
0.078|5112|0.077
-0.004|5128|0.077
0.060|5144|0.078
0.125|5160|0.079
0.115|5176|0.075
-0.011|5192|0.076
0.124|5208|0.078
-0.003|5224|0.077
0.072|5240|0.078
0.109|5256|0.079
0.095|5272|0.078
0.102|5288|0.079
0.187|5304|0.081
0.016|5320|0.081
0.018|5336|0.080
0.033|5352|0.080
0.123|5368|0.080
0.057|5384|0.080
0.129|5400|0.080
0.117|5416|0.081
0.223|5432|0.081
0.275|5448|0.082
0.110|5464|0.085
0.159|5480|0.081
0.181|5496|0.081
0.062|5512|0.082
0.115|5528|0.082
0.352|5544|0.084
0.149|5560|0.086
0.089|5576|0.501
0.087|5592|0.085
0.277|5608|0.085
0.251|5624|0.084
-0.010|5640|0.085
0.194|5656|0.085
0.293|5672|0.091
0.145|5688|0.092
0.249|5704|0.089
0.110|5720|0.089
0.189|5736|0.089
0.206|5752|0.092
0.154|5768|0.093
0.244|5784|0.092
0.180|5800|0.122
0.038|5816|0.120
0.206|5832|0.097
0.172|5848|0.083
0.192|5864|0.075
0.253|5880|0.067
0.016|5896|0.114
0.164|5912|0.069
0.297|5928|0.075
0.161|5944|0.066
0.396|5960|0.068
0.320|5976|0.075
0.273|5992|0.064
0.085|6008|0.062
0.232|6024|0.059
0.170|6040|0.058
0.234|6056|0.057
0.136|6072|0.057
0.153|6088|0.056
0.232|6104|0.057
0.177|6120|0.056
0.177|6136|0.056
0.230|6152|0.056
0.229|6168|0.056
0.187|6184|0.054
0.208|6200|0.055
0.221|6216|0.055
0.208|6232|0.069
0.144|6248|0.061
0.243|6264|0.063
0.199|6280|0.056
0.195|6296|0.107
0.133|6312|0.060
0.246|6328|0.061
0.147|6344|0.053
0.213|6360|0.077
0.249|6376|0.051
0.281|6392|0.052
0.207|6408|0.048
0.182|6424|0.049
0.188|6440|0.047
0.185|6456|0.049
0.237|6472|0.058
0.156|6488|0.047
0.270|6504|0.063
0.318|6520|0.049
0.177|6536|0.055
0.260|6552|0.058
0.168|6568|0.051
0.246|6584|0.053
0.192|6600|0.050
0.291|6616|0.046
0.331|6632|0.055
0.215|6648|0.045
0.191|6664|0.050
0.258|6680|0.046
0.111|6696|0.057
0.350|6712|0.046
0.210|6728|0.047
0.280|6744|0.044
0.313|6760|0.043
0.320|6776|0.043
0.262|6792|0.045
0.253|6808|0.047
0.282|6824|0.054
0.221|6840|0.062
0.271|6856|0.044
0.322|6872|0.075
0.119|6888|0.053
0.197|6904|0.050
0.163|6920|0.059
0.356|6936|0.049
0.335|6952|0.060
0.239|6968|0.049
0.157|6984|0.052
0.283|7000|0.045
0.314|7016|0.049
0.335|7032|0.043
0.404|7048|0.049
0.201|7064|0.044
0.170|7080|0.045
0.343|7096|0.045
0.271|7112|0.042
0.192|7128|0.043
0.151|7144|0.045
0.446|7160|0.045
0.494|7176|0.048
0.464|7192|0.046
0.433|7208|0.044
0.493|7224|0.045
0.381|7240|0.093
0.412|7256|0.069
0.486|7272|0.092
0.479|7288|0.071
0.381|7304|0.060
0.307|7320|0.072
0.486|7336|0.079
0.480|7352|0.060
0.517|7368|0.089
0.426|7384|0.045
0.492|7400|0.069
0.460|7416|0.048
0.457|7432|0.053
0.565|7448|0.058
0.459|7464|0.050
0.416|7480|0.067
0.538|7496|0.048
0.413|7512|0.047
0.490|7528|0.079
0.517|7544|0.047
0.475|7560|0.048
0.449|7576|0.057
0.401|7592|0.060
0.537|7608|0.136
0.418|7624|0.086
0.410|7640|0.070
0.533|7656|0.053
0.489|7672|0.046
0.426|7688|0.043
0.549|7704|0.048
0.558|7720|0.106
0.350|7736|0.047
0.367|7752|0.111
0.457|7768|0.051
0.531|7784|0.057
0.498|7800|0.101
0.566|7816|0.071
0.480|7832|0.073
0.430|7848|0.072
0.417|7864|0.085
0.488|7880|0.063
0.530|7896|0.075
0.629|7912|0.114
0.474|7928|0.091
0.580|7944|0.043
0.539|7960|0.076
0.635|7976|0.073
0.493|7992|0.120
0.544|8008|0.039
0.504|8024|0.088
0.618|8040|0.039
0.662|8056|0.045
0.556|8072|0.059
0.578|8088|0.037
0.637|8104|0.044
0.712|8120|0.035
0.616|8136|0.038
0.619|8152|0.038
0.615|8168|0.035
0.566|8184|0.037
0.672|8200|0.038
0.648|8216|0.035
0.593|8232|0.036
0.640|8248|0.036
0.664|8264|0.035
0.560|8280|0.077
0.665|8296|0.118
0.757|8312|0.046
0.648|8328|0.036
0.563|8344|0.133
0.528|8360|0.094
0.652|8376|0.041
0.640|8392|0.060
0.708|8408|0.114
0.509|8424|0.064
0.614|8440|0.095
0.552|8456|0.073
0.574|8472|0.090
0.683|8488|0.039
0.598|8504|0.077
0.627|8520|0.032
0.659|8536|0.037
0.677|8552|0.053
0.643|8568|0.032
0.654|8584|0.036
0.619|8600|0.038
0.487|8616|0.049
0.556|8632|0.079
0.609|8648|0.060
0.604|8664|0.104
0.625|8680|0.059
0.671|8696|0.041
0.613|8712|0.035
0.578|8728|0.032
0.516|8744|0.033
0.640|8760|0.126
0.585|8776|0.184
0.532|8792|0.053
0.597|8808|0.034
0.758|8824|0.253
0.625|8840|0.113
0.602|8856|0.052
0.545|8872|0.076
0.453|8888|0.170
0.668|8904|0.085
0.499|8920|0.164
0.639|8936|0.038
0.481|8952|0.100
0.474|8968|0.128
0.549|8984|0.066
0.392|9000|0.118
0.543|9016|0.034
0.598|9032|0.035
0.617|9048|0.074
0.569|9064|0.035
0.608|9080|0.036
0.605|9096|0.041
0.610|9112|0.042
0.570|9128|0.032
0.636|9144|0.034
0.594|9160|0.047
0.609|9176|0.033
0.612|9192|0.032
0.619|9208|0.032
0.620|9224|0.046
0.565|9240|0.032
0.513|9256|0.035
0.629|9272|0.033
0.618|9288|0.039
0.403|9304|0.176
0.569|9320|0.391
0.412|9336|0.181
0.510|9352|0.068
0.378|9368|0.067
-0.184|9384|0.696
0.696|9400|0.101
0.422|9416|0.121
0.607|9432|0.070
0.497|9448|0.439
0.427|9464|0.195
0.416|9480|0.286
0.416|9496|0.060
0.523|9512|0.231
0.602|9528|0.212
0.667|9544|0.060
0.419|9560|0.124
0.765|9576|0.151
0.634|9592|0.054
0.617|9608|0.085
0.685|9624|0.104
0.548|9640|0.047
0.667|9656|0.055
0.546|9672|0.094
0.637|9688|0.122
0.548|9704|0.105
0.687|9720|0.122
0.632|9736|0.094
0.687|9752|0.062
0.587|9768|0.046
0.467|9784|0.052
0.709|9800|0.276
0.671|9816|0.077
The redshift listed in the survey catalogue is 0.798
